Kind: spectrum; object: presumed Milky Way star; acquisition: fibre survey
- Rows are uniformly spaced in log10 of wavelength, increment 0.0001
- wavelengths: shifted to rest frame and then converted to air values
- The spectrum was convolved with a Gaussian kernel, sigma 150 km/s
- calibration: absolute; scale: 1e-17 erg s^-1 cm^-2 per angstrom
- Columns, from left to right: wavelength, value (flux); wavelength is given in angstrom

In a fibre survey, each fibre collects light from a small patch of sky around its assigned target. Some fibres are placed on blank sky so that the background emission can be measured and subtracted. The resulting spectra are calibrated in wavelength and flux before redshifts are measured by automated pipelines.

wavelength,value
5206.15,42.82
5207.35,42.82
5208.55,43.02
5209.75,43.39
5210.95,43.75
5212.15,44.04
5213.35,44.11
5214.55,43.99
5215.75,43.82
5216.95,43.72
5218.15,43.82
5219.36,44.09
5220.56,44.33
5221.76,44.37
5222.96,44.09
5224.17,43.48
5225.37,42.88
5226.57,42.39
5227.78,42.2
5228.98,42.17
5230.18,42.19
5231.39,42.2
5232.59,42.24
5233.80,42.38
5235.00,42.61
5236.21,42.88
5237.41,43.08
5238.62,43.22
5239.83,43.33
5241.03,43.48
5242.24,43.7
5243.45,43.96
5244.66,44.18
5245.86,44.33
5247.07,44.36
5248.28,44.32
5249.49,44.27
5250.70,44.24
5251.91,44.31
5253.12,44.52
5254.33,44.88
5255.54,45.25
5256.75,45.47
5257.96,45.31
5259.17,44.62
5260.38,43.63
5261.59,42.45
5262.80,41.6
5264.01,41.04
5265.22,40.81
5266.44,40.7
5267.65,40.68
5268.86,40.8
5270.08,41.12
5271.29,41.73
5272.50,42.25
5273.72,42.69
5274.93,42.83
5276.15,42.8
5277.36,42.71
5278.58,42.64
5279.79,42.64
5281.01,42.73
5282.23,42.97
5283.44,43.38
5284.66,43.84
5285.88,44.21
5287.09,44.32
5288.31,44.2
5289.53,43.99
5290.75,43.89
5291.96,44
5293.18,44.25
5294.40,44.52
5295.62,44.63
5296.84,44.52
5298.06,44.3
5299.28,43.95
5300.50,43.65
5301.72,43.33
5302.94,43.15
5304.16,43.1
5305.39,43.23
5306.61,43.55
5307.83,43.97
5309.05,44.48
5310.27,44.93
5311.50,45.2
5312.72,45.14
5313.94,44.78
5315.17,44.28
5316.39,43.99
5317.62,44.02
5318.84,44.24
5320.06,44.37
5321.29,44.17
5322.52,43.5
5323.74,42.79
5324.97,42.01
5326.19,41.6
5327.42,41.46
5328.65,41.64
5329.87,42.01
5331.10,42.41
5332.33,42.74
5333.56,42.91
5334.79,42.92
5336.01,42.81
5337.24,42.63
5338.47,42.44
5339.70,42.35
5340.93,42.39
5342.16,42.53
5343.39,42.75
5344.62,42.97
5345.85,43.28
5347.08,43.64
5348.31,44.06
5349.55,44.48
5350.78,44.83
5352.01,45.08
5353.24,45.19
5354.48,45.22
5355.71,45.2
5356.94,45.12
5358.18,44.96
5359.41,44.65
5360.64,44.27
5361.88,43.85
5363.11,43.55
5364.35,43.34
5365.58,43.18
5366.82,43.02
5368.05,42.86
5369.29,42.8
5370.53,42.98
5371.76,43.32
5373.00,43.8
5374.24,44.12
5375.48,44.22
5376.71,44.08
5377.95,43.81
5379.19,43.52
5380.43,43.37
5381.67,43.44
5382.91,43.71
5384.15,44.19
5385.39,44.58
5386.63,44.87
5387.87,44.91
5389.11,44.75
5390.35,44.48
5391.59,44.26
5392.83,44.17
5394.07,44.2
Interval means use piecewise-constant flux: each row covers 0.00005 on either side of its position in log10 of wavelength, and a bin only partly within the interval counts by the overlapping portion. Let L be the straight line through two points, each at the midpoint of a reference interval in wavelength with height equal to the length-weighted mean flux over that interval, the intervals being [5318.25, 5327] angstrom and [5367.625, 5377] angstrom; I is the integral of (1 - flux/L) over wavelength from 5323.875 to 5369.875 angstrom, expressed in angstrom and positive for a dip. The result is 0.0 angstrom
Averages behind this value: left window 43.2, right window 43.5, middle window 43.3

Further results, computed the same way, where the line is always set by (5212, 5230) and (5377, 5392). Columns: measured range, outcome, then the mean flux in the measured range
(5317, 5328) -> 0.2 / 43.1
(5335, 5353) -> 0.3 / 43.4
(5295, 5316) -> -0.1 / 44.1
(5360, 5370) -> 0.2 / 43.3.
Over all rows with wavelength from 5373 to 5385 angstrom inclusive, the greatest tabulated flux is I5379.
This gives 44.22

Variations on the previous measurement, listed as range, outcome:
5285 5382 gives 45.22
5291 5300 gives 44.63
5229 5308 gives 45.47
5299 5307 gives 43.95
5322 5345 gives 43.5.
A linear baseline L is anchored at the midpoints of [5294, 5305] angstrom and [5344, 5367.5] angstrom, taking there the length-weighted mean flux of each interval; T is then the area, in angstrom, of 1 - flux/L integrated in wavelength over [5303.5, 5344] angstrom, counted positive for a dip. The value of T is 0.69 angstrom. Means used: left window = 43.9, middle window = 43.2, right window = 44.2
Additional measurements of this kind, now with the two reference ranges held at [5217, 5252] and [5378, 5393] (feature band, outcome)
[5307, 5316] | -0.2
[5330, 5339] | 0.3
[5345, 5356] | -0.1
